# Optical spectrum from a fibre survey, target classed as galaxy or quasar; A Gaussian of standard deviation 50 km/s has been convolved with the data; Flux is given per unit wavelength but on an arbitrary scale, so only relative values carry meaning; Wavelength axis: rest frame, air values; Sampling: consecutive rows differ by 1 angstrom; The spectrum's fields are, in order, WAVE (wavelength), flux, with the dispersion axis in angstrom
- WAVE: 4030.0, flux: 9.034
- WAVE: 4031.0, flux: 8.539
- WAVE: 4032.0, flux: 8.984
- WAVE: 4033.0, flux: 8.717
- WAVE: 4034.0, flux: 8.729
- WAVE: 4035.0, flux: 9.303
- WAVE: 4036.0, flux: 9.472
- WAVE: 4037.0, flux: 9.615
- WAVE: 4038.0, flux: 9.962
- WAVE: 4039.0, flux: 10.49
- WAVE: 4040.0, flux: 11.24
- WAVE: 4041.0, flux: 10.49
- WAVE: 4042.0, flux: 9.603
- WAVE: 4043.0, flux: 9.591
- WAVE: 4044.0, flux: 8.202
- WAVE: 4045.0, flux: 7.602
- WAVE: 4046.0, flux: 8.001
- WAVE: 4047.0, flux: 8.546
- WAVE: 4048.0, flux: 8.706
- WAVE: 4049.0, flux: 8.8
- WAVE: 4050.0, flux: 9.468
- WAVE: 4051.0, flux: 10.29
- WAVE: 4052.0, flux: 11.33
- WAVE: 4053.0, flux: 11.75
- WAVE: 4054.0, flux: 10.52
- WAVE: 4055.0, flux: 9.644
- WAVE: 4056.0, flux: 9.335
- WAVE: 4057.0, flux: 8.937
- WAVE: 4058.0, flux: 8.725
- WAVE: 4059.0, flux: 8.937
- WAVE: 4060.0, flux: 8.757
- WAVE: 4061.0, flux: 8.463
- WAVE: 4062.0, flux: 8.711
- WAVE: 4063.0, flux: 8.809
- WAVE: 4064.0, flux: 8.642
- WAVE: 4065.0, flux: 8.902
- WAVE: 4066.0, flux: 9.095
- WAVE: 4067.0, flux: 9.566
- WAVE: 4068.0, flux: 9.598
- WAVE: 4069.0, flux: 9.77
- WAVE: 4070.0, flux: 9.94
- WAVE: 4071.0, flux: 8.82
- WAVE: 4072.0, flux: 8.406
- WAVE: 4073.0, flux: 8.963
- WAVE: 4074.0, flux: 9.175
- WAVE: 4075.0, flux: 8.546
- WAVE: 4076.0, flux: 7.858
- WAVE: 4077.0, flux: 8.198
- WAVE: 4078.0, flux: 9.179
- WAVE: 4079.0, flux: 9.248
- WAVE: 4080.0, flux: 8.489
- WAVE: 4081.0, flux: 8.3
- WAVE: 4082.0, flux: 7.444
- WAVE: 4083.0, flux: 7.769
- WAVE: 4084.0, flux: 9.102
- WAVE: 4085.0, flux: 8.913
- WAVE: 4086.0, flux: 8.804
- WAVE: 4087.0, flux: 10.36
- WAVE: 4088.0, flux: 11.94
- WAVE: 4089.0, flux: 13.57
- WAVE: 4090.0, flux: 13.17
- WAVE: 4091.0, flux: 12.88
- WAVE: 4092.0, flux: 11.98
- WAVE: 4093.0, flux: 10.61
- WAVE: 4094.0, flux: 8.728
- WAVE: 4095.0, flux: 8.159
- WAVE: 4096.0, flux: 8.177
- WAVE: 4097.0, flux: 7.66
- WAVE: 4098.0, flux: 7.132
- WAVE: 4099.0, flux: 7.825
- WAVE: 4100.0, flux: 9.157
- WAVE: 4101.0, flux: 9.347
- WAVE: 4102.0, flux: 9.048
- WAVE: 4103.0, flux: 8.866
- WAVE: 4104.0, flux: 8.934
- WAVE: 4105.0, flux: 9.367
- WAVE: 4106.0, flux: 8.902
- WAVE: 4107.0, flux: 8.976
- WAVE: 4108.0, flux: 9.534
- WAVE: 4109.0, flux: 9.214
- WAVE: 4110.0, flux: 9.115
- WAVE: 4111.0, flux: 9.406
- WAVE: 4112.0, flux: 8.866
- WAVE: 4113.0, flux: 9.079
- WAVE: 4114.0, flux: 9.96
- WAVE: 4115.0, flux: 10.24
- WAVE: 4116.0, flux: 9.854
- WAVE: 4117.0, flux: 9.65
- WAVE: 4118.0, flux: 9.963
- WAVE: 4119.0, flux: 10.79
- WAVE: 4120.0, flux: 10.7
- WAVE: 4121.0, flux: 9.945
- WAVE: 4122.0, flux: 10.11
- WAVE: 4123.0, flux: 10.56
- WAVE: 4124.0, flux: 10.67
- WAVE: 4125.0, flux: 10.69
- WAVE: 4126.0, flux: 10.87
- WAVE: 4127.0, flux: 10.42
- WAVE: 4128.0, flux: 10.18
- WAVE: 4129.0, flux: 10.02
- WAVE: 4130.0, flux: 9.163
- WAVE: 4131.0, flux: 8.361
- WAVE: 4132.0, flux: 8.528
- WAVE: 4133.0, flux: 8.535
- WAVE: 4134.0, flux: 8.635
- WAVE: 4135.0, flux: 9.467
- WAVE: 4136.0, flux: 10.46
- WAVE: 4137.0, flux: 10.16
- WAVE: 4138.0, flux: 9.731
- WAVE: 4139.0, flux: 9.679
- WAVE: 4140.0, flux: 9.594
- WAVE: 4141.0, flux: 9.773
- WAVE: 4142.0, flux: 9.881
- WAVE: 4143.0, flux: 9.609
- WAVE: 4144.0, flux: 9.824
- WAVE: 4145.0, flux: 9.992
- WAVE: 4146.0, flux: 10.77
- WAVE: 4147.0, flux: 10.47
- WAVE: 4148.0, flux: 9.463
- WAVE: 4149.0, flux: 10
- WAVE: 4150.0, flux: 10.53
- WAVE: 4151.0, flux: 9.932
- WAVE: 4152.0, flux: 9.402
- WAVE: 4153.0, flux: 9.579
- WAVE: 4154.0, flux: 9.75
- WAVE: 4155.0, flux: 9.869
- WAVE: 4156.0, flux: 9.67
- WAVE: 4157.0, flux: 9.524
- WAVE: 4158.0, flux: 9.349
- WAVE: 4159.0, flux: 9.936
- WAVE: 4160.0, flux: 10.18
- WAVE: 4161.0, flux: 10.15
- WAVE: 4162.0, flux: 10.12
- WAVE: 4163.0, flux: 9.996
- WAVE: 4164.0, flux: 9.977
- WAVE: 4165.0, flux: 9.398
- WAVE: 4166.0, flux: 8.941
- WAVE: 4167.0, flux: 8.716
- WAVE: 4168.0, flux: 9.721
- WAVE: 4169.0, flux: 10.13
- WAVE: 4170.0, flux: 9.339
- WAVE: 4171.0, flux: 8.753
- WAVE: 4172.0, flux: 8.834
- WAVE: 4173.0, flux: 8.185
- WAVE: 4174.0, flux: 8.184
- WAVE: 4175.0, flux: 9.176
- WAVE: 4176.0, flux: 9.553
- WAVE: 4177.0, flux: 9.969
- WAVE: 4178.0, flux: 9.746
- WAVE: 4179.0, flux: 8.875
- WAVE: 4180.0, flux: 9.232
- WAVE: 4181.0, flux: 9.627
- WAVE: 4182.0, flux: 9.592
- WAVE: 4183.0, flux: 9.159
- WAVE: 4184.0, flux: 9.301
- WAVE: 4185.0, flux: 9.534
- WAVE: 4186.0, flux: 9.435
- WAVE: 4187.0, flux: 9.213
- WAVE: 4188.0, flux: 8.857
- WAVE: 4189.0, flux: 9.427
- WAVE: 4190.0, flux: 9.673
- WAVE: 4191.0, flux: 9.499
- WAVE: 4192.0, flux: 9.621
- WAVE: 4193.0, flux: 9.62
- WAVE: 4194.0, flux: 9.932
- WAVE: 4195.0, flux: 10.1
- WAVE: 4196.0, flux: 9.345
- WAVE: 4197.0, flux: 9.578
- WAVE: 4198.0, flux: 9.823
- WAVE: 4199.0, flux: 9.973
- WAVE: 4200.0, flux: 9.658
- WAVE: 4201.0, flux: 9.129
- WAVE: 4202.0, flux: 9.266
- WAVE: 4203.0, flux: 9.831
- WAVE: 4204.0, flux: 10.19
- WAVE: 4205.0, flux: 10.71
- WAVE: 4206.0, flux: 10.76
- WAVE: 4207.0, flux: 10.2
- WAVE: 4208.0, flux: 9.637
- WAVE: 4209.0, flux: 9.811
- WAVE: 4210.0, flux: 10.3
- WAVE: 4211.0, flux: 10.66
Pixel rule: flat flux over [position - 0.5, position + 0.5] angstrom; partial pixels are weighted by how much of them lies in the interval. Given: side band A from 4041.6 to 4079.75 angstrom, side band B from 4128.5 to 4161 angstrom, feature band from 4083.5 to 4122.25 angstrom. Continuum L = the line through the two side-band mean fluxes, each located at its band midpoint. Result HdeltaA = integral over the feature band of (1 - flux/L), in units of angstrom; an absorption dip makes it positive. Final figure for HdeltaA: -1.2 angstrom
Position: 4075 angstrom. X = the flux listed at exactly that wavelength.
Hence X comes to 8.546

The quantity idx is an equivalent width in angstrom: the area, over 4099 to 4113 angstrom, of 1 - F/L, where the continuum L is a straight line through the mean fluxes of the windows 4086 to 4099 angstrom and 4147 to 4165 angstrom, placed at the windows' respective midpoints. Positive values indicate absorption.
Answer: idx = 1.4 angstrom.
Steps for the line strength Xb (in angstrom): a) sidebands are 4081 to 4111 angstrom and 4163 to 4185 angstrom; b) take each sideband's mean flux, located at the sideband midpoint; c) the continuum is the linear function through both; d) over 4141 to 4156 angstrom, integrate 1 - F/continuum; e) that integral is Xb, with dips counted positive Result -0.9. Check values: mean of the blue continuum 9.45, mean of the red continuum 9.28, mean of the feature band 9.92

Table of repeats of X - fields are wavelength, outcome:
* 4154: 9.75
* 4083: 7.769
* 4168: 9.721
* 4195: 10.1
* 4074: 9.175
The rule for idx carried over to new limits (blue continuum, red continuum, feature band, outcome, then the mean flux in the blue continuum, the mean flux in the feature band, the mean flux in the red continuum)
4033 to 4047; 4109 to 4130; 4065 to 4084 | 1.63 angstrom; 9.35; 8.81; 10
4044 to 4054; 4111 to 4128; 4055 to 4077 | 1.41 angstrom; 9.39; 8.95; 10.1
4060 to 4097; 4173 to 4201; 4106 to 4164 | -2.43 angstrom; 9.36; 9.8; 9.44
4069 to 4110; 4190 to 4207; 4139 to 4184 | 0.16 angstrom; 9.27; 9.6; 9.82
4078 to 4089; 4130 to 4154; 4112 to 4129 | -1.20 angstrom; 9.25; 10.2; 9.66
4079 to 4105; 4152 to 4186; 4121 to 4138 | -0.63 angstrom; 9.45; 9.8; 9.46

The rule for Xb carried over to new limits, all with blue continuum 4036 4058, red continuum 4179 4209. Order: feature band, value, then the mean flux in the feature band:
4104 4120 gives 0.1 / 9.55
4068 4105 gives 1.2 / 9.3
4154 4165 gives -0.2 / 9.85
